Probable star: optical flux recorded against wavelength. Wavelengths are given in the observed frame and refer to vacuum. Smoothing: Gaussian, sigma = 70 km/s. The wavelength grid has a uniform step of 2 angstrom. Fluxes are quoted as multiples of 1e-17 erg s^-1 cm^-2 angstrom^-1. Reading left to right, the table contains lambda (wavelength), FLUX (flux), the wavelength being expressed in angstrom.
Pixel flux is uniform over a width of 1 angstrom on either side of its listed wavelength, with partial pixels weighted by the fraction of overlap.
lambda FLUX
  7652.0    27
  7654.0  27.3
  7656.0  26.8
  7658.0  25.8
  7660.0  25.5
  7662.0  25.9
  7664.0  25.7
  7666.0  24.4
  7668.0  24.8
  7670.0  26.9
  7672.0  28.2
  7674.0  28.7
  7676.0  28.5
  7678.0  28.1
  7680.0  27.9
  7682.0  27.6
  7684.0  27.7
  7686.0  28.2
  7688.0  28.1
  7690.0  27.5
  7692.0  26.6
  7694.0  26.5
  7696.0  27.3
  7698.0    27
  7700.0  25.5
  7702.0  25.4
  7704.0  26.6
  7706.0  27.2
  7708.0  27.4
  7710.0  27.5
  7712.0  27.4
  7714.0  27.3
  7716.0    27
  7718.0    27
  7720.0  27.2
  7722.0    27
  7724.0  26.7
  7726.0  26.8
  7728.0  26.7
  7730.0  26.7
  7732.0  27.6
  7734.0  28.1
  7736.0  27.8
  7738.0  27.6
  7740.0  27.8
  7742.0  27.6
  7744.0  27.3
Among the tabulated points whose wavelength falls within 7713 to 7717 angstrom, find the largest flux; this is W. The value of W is 27.3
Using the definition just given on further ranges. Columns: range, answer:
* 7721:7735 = 28.1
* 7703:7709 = 27.4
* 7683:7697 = 28.2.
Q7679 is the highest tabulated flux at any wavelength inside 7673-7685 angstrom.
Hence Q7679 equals 28.7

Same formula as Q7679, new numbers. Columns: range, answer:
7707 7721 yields 27.5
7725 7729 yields 26.8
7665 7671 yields 26.9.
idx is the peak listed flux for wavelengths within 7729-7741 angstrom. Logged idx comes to 28.1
